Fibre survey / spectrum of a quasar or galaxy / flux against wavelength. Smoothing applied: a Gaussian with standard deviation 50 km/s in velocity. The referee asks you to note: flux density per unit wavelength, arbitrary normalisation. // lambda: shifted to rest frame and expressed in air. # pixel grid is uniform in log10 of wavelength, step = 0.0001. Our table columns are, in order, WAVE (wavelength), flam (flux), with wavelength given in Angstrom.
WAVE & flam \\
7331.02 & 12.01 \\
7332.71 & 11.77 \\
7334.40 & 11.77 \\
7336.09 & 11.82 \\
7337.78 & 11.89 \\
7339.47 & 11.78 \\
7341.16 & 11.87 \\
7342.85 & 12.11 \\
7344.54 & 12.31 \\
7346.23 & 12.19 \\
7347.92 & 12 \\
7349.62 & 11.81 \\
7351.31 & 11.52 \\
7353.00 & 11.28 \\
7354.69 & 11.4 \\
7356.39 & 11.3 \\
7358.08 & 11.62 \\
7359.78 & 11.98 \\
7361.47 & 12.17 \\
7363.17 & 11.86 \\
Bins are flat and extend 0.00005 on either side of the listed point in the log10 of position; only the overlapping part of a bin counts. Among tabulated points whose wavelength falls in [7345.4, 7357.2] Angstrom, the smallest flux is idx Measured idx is 11.28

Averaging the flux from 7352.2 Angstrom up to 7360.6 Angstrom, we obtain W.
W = 11.5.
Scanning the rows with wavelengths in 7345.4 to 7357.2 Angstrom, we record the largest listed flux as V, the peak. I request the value 12.19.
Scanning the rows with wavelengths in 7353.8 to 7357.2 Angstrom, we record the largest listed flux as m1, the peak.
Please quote 11.4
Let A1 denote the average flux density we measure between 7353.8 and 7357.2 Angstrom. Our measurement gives 11.3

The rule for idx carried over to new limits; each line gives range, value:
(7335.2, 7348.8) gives 11.78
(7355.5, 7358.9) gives 11.3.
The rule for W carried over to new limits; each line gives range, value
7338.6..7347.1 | 12.1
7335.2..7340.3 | 11.8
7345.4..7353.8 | 11.8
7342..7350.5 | 12.1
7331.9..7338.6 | 11.8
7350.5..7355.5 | 11.4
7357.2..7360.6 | 11.8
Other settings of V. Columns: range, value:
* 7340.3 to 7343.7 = 12.11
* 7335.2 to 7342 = 11.89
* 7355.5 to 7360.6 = 11.98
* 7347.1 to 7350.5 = 12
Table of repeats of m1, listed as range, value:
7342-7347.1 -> 12.31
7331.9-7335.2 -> 11.77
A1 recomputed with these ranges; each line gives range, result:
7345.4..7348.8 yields 12.1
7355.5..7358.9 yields 11.5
